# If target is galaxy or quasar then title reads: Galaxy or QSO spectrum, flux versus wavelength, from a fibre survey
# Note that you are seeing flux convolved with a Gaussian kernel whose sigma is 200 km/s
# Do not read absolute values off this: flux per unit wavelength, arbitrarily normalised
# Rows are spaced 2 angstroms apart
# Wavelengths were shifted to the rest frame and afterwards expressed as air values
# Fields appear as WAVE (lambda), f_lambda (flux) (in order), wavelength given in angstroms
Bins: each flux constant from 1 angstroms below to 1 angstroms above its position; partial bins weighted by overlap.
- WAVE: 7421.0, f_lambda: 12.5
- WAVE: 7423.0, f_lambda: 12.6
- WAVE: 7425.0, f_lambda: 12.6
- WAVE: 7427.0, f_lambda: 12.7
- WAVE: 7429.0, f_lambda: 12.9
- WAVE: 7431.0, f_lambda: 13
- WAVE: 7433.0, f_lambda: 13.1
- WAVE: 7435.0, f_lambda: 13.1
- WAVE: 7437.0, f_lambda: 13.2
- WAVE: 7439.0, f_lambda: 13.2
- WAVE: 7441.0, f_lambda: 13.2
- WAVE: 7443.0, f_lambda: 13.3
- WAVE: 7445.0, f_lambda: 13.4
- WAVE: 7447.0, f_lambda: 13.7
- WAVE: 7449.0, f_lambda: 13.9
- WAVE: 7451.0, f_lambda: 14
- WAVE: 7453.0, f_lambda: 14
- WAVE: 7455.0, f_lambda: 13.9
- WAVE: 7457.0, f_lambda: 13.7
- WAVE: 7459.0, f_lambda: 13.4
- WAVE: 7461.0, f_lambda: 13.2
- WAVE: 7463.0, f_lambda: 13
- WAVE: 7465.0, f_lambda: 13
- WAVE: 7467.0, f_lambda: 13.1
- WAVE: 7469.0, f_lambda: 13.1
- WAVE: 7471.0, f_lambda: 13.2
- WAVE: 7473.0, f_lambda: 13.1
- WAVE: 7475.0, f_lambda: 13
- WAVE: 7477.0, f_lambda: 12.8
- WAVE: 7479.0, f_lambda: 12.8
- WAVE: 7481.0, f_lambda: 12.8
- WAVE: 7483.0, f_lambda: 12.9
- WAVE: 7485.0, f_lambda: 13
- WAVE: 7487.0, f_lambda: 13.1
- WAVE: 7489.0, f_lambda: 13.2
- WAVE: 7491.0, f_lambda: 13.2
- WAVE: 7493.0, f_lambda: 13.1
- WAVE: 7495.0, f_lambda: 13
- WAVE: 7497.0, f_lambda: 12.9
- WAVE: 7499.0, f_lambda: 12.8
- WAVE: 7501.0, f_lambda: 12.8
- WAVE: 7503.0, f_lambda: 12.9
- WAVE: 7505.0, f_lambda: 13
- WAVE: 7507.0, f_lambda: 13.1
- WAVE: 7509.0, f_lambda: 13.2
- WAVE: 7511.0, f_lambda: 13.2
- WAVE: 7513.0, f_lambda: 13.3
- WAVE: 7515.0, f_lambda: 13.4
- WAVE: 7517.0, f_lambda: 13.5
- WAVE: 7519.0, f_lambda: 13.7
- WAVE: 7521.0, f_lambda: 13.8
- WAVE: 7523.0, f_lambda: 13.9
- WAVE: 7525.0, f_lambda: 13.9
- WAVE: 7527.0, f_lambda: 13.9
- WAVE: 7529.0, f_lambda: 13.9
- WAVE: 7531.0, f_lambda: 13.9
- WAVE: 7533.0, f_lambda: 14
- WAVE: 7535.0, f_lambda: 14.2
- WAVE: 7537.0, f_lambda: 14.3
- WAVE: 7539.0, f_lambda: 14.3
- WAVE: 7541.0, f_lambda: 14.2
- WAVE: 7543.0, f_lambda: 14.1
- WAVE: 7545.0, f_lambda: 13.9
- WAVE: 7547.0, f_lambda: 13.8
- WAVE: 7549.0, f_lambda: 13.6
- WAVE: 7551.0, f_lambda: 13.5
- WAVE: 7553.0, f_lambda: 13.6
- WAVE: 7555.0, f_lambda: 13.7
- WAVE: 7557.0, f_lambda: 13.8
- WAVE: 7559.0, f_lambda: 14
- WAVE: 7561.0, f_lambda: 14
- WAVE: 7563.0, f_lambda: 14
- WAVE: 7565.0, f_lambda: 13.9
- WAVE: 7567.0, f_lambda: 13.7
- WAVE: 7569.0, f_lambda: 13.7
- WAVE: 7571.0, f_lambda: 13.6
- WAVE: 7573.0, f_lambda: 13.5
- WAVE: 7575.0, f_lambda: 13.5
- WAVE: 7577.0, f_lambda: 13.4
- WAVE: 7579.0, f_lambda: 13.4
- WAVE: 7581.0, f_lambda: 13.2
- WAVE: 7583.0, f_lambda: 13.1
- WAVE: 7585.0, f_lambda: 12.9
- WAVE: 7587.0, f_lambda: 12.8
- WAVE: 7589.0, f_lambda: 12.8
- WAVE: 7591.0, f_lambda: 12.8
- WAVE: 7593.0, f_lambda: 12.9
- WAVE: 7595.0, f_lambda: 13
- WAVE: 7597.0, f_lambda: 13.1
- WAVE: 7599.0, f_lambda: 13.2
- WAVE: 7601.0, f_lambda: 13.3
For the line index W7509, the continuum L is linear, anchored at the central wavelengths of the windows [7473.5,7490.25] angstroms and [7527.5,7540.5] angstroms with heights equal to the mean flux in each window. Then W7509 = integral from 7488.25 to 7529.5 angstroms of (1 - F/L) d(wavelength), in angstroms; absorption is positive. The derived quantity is 0.7 angstroms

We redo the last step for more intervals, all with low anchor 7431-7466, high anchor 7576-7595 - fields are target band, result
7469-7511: 0.9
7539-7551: -0.7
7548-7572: -1.2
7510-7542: -1.5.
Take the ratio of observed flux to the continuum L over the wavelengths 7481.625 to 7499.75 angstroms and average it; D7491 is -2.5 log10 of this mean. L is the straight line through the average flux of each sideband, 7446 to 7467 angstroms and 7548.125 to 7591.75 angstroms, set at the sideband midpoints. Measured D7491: 0.04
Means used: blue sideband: 13.6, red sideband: 13.5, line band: 13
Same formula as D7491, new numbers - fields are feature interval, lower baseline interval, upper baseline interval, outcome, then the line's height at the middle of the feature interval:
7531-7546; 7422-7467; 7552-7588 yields -0.05 mag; 13.5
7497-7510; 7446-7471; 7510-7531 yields 0.05 mag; 13.6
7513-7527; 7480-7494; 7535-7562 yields -0.01 mag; 13.5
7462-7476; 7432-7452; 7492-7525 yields 0.02 mag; 13.3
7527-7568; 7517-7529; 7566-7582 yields -0.02 mag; 13.7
